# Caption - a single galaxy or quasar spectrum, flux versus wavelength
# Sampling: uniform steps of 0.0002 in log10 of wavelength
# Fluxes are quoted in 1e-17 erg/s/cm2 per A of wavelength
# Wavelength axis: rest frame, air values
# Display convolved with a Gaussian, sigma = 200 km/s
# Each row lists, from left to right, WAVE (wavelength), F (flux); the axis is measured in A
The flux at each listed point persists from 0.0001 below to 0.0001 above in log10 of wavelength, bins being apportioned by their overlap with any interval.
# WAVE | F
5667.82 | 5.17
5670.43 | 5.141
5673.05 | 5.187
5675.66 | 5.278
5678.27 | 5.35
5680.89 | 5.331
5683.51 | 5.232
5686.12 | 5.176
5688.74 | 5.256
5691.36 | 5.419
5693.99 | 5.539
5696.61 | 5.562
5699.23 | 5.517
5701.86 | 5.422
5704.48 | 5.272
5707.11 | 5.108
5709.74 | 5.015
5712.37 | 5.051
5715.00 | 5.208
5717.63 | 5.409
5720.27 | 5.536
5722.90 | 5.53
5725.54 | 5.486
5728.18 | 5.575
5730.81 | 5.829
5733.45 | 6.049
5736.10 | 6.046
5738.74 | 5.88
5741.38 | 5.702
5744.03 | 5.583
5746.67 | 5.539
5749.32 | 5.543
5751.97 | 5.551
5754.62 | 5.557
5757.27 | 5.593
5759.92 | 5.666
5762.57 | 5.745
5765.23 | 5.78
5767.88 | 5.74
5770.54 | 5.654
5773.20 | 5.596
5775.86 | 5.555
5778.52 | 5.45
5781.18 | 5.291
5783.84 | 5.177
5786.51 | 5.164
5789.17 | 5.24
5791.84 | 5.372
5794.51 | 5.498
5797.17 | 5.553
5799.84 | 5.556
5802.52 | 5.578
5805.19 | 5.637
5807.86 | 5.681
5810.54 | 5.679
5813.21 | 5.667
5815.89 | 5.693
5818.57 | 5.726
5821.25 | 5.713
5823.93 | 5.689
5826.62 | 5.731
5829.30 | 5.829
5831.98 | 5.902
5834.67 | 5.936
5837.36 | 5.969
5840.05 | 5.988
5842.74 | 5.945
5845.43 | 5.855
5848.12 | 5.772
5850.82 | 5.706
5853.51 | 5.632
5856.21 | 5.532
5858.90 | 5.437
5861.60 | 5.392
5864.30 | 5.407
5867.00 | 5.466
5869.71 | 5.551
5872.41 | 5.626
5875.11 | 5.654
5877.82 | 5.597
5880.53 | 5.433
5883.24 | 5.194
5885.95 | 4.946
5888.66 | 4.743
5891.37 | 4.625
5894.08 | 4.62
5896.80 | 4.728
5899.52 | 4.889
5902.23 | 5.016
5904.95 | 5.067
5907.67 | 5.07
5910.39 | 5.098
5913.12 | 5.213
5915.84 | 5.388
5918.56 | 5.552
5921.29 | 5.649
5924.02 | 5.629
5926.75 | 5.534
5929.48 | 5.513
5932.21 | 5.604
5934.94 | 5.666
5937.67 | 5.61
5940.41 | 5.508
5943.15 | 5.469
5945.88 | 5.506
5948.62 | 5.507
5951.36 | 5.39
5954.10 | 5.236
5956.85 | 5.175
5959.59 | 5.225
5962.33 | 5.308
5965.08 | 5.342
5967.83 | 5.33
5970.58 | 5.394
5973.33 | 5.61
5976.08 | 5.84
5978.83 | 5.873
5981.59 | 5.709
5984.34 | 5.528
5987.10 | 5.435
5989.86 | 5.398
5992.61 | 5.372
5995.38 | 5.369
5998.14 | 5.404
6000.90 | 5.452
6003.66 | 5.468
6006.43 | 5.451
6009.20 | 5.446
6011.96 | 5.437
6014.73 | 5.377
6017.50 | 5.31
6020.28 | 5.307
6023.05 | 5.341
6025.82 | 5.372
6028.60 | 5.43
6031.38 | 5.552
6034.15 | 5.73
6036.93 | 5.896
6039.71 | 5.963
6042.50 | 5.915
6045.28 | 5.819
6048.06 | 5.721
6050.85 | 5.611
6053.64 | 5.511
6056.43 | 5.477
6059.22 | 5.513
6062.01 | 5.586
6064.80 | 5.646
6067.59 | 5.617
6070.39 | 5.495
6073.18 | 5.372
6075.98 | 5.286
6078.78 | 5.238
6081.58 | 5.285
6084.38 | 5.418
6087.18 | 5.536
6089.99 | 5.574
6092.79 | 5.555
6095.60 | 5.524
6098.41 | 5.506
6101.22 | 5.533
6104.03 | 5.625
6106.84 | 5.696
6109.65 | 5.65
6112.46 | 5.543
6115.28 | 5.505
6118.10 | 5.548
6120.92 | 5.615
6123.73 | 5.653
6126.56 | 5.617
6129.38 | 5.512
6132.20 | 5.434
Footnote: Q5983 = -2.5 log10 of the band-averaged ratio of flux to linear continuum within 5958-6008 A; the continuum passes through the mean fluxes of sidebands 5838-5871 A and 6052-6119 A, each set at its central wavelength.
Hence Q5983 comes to 0.020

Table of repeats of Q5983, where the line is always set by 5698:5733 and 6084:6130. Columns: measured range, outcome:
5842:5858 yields -0.05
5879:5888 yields 0.06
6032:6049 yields -0.06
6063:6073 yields 0.00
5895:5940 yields 0.03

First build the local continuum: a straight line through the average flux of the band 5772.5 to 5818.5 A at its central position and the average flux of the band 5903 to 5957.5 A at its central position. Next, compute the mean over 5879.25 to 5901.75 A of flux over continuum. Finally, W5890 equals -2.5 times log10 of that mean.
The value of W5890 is 0.11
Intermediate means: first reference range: 5.5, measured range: 4.9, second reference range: 5.42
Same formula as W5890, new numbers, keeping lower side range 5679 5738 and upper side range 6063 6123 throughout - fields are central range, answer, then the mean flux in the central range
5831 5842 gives -0.09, 5.95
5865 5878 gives -0.02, 5.57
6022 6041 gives -0.02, 5.62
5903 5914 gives 0.08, 5.1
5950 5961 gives 0.05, 5.26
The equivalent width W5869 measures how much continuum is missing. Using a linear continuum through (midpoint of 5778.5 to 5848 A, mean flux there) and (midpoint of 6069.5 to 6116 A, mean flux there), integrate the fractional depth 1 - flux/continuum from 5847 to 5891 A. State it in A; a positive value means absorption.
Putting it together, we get 1.5 A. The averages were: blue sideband 5.64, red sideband 5.49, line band 5.42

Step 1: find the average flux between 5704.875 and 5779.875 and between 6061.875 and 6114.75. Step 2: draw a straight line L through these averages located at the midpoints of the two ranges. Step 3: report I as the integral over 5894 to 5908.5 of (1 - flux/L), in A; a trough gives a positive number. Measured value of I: 1.6 A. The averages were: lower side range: 5.57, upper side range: 5.51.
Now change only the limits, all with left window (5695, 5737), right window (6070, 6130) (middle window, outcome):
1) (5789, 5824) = -0.76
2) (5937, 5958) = 0.29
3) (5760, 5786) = -0.33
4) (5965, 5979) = -0.15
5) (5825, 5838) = -0.90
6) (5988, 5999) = 0.23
